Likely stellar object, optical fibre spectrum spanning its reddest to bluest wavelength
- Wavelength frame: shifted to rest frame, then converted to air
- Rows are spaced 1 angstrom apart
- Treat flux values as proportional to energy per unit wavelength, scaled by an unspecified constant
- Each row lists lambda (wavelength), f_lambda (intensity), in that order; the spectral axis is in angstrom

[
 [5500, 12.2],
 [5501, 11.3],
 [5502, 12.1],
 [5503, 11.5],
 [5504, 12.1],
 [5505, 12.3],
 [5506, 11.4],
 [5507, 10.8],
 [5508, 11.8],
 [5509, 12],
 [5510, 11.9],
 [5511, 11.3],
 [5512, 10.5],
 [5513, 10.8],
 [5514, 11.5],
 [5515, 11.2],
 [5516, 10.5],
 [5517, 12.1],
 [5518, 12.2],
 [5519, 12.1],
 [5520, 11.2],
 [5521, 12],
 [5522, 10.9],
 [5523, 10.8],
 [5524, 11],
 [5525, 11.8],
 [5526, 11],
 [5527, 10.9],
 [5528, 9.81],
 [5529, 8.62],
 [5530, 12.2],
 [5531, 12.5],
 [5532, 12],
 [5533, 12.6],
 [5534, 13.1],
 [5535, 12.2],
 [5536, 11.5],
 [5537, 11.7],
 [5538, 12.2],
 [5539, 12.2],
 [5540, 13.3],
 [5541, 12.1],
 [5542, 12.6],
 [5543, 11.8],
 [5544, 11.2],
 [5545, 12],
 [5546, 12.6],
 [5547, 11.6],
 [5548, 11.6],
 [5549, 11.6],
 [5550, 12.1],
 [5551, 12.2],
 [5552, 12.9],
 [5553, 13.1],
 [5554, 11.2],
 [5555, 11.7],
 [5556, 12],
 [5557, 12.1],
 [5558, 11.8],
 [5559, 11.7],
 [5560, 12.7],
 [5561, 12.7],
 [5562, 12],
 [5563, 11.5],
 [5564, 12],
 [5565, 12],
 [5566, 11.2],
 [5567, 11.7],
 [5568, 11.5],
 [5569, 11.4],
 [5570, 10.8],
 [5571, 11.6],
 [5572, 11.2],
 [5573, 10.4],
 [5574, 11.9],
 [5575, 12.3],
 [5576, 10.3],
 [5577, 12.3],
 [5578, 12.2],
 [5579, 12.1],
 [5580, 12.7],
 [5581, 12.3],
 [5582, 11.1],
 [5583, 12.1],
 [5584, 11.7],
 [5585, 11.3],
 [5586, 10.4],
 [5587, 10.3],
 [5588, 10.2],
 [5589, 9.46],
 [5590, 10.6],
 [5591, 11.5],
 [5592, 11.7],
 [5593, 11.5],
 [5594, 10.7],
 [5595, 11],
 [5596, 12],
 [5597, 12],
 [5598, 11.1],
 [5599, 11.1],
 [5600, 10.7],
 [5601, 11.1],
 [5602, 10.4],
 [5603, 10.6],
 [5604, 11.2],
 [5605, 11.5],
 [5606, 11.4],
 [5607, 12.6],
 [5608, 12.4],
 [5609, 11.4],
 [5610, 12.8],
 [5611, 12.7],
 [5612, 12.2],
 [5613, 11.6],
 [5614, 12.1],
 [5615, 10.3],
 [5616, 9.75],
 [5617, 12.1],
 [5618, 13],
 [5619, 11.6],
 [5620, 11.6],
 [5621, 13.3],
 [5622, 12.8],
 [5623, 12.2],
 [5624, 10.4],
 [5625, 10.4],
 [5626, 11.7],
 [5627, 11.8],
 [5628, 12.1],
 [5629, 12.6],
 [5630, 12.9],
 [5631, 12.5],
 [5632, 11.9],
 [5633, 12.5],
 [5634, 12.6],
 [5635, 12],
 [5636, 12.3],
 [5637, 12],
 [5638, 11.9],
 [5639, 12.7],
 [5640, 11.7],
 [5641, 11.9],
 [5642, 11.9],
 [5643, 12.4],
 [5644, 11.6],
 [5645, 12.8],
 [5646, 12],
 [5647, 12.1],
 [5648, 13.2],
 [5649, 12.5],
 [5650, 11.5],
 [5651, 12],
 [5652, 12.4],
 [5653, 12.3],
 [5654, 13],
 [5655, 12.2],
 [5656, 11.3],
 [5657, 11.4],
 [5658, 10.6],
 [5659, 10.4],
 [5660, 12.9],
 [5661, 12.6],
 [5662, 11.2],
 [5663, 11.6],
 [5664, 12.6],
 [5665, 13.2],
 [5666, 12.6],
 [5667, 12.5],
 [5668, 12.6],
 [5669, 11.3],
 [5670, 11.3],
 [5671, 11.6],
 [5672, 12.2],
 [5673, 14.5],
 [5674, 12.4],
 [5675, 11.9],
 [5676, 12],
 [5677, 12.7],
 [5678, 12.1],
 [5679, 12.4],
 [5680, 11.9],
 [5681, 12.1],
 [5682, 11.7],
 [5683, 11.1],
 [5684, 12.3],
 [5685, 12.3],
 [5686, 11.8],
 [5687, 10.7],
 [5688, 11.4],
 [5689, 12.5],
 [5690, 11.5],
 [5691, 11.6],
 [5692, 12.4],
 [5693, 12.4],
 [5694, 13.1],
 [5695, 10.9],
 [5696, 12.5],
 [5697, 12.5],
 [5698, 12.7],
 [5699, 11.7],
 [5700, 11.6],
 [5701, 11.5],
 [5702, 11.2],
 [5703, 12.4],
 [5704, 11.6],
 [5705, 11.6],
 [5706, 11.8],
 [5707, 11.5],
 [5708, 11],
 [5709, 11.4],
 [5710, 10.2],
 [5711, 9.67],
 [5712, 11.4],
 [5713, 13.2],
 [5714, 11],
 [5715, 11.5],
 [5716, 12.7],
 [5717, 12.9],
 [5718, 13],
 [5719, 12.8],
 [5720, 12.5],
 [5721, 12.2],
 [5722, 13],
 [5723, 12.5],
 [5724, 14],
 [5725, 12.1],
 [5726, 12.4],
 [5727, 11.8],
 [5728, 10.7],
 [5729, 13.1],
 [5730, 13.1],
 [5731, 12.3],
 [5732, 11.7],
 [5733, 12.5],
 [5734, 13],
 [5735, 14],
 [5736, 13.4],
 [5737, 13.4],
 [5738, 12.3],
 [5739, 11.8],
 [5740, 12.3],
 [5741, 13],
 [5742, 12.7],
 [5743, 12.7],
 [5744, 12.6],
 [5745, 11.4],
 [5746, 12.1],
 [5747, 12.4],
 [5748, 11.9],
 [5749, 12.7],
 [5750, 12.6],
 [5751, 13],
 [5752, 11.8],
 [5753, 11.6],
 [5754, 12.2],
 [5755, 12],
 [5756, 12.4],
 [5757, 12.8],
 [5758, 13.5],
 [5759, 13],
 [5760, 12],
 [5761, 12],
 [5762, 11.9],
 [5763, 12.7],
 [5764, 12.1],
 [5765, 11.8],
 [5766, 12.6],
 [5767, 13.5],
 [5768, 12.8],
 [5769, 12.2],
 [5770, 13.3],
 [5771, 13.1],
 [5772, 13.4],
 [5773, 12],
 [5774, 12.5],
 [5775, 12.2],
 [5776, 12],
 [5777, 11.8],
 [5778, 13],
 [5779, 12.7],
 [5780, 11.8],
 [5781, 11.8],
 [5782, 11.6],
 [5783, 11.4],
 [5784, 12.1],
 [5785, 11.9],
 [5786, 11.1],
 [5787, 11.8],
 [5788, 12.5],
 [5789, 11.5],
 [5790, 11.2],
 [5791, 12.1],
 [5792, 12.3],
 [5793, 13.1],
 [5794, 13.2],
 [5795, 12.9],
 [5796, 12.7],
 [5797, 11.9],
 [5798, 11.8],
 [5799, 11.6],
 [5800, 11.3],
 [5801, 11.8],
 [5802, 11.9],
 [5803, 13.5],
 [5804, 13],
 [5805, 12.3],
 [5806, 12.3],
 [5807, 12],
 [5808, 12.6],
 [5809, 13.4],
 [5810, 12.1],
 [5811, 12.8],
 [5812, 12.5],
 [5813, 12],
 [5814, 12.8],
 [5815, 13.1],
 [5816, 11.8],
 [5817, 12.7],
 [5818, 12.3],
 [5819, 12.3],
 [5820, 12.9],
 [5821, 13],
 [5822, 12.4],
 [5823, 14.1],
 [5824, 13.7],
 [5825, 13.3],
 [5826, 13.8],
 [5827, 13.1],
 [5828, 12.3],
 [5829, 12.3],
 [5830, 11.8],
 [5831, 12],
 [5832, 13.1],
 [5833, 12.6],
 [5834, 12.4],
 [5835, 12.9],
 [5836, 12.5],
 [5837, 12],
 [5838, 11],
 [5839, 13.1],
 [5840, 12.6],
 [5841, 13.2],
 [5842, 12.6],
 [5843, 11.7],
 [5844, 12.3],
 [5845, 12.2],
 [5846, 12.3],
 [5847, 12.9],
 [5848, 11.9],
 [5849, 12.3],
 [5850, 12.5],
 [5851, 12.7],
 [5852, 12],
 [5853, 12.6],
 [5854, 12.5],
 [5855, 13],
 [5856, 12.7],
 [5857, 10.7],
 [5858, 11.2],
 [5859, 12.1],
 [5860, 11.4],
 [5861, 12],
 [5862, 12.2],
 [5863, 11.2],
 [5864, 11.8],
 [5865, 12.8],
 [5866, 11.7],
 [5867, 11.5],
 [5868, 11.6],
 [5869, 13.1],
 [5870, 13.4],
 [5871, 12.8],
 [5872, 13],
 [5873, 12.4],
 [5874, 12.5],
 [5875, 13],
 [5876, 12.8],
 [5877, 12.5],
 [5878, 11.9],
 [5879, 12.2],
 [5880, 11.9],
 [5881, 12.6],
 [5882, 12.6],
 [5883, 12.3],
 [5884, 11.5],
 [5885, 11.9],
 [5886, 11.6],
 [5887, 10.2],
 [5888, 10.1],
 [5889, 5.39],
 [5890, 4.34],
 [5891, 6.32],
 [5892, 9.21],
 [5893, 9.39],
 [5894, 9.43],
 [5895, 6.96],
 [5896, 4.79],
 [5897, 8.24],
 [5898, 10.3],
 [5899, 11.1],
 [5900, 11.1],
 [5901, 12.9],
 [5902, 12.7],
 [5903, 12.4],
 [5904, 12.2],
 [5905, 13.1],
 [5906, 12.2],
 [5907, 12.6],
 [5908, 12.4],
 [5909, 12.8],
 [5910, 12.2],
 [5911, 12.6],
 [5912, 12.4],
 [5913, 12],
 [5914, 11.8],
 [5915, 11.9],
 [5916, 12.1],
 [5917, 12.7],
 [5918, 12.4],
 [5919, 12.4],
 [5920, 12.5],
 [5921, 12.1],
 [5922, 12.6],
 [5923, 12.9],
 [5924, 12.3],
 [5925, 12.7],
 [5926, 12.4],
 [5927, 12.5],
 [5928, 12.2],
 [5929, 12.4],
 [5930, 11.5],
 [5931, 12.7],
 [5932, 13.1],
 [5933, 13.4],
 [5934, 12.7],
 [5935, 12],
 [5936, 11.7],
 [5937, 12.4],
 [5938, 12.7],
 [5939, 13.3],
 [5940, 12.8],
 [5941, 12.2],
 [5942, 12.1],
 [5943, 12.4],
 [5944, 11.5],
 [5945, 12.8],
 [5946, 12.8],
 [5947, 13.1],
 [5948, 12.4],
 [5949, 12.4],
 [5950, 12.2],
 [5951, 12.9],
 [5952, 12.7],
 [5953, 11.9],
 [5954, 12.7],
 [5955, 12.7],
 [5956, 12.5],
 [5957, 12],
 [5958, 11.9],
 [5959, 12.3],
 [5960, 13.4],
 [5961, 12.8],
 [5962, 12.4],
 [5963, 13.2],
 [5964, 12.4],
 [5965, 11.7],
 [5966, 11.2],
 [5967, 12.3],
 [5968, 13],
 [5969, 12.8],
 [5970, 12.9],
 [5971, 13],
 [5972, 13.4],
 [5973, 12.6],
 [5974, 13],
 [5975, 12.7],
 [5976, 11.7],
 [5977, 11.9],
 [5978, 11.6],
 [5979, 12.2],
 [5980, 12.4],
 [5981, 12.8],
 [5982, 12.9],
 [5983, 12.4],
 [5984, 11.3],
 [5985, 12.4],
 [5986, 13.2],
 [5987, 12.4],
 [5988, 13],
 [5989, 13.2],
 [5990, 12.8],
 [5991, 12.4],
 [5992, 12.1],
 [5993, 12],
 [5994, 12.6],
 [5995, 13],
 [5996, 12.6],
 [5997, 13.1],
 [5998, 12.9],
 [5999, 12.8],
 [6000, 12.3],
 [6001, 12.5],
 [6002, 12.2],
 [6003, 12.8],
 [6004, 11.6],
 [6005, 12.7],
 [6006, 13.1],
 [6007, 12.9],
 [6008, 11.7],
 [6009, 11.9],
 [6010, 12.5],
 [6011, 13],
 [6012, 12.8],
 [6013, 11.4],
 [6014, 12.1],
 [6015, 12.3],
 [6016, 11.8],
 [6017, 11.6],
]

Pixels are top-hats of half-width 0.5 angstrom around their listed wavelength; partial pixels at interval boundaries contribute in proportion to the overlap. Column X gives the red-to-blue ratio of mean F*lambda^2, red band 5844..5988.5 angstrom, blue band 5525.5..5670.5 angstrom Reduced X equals 1.14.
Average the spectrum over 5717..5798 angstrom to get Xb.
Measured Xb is 12.4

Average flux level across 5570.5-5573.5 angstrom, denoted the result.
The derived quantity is 11.1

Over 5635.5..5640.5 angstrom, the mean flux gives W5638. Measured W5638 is 12.1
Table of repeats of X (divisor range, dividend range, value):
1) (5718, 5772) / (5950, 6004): 1.08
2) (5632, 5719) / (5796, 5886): 1.09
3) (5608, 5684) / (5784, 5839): 1.09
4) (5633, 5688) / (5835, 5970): 1.08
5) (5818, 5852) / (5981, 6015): 1.05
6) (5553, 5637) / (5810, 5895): 1.12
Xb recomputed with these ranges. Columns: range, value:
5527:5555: 11.9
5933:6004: 12.5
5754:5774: 12.6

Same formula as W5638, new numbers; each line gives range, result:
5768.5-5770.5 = 12.8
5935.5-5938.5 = 12.3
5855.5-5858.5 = 11.5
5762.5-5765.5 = 12.2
